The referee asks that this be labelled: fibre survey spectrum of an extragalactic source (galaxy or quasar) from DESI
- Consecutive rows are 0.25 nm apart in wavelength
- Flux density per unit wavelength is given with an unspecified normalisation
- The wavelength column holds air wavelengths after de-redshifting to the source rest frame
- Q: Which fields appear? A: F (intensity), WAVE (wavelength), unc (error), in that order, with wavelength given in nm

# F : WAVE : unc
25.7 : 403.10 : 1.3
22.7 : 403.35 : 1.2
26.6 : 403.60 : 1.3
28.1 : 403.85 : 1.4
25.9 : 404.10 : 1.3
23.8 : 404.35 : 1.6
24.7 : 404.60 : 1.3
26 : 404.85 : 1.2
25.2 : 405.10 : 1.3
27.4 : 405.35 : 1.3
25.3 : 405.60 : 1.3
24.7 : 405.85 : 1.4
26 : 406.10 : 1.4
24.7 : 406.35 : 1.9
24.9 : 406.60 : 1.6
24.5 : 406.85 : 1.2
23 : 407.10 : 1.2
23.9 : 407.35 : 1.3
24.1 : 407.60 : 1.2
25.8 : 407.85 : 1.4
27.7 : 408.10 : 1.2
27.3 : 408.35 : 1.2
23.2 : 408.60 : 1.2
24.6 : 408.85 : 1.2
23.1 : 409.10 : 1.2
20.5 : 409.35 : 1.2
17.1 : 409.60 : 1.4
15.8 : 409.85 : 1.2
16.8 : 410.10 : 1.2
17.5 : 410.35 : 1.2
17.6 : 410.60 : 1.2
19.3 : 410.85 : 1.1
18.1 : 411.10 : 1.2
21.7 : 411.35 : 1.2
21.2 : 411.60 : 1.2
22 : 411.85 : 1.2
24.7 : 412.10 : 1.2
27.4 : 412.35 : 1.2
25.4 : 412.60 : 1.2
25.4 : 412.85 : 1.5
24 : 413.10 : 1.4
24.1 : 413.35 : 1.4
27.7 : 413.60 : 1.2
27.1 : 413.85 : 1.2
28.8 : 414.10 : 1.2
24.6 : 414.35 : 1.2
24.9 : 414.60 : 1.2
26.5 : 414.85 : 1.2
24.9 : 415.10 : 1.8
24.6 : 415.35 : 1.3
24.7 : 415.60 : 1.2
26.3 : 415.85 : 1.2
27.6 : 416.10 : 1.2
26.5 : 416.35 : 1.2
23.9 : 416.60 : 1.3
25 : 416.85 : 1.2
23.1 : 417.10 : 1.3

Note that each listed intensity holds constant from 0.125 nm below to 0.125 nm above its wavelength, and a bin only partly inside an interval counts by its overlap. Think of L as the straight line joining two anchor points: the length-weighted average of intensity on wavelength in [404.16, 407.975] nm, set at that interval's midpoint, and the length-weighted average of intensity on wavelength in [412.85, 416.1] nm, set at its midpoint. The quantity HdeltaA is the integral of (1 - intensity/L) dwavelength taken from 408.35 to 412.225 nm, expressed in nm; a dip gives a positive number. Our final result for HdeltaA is 0.750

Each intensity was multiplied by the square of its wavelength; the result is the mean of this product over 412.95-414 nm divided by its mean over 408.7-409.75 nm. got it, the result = 1.24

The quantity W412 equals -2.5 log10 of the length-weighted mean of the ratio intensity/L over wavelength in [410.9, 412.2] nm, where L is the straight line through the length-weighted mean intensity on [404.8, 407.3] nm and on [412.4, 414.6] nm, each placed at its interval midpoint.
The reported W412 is 0.20 mag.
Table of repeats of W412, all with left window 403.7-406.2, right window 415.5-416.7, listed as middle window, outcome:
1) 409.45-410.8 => 0.44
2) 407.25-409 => 0.02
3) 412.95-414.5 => -0.01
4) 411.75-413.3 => 0.04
